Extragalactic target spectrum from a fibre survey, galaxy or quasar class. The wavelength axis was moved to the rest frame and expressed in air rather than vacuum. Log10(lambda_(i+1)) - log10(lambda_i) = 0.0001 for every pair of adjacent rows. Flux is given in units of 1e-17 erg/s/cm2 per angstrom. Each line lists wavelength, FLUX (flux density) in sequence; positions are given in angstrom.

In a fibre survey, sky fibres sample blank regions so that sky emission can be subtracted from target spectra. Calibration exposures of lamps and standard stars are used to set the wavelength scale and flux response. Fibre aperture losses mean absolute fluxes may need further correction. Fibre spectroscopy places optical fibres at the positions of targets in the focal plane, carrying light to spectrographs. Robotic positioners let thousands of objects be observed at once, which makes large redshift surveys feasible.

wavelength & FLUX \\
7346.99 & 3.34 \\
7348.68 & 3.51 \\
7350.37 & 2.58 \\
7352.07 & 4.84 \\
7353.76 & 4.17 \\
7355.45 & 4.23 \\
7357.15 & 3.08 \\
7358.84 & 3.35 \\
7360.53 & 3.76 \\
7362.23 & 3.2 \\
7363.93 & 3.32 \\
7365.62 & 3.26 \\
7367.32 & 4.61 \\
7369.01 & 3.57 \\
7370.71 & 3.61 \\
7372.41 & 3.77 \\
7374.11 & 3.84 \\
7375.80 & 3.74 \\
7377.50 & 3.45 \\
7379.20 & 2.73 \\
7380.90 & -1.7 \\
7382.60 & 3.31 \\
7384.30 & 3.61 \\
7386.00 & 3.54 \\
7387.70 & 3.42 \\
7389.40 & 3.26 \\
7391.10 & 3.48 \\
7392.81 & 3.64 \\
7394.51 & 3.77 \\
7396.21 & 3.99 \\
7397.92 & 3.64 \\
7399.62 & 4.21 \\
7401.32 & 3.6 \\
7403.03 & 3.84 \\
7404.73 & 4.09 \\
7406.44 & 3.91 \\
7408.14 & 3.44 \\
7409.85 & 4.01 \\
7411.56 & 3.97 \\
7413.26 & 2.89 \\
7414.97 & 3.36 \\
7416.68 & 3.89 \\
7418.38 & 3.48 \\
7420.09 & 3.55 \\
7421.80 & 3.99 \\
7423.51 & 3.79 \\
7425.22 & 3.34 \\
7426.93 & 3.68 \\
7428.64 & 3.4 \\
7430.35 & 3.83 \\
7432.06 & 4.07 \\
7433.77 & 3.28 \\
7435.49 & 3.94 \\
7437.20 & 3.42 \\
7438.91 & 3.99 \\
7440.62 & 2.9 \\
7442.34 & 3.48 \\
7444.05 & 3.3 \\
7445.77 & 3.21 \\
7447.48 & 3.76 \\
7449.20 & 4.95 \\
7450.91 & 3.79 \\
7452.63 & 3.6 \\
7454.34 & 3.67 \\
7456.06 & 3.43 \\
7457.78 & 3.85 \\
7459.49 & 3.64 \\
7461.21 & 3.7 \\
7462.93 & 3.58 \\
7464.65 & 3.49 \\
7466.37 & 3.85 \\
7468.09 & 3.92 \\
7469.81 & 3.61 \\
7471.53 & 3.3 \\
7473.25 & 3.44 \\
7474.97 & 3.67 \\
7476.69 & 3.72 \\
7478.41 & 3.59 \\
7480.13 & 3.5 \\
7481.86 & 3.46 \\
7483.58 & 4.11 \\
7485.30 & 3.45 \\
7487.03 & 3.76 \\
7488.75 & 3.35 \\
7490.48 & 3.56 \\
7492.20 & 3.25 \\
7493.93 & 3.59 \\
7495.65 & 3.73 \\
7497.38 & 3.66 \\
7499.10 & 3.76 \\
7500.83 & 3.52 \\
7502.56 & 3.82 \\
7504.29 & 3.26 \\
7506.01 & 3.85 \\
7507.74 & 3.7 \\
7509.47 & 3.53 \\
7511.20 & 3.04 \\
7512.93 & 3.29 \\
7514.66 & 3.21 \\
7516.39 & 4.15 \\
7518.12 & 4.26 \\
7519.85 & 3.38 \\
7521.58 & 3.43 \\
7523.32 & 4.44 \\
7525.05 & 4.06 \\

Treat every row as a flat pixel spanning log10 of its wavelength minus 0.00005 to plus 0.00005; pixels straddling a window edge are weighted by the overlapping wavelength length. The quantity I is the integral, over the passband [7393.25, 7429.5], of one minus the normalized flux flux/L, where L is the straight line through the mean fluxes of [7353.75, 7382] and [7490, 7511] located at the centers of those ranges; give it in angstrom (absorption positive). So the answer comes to -3.6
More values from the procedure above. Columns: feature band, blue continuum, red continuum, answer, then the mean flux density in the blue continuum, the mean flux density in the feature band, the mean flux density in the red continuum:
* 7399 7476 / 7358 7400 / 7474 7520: -4.10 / 3.37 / 3.67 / 3.6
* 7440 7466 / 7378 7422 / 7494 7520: -0.89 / 3.41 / 3.63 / 3.62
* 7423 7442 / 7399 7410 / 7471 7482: 0.69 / 3.86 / 3.6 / 3.54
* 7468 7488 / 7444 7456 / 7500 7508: 0.42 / 3.76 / 3.62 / 3.63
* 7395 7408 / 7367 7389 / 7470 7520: -2.50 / 3.16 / 3.87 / 3.59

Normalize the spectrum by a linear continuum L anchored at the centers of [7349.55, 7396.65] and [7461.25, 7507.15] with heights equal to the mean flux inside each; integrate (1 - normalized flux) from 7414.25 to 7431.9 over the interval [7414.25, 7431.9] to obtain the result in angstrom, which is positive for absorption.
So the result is -0.8 angstrom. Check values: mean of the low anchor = 3.4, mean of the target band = 3.65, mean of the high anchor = 3.61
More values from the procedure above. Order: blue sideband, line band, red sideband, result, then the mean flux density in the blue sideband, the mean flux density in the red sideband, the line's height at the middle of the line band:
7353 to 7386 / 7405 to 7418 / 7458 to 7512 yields -0.9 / 3.31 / 3.6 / 3.42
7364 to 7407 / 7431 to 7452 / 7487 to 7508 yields -0.9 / 3.44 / 3.59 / 3.52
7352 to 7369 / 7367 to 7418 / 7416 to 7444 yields 2.8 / 3.72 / 3.62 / 3.67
